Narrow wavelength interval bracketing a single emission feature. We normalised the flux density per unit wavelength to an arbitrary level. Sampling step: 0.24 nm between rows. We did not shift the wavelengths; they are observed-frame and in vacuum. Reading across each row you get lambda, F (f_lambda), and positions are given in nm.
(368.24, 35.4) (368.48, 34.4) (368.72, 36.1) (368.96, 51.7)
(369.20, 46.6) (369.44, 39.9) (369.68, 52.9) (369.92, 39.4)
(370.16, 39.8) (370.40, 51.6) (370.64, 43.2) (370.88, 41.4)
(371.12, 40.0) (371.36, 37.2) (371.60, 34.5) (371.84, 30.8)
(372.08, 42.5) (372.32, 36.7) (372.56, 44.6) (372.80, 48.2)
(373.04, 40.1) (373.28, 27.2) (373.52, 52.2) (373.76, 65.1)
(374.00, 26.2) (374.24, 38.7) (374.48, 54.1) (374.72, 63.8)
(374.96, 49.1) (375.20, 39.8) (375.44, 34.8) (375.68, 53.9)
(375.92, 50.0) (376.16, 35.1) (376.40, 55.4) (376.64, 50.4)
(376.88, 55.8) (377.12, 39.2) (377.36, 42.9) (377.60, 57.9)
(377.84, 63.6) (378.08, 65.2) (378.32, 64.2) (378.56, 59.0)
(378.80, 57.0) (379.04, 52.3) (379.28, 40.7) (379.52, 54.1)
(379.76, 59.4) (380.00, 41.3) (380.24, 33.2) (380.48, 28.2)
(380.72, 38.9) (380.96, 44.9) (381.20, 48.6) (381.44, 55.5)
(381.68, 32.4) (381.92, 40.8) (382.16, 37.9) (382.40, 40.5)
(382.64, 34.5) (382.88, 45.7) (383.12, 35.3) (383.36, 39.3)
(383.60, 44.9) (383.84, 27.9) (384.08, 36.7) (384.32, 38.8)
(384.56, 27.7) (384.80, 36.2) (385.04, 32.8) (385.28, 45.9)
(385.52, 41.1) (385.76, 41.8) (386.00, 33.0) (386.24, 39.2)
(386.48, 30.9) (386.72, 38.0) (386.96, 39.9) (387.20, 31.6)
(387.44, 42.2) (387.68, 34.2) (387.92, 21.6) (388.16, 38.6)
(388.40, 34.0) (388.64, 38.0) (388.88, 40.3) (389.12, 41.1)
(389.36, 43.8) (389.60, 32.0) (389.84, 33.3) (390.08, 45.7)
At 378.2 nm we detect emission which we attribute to C III] 1909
